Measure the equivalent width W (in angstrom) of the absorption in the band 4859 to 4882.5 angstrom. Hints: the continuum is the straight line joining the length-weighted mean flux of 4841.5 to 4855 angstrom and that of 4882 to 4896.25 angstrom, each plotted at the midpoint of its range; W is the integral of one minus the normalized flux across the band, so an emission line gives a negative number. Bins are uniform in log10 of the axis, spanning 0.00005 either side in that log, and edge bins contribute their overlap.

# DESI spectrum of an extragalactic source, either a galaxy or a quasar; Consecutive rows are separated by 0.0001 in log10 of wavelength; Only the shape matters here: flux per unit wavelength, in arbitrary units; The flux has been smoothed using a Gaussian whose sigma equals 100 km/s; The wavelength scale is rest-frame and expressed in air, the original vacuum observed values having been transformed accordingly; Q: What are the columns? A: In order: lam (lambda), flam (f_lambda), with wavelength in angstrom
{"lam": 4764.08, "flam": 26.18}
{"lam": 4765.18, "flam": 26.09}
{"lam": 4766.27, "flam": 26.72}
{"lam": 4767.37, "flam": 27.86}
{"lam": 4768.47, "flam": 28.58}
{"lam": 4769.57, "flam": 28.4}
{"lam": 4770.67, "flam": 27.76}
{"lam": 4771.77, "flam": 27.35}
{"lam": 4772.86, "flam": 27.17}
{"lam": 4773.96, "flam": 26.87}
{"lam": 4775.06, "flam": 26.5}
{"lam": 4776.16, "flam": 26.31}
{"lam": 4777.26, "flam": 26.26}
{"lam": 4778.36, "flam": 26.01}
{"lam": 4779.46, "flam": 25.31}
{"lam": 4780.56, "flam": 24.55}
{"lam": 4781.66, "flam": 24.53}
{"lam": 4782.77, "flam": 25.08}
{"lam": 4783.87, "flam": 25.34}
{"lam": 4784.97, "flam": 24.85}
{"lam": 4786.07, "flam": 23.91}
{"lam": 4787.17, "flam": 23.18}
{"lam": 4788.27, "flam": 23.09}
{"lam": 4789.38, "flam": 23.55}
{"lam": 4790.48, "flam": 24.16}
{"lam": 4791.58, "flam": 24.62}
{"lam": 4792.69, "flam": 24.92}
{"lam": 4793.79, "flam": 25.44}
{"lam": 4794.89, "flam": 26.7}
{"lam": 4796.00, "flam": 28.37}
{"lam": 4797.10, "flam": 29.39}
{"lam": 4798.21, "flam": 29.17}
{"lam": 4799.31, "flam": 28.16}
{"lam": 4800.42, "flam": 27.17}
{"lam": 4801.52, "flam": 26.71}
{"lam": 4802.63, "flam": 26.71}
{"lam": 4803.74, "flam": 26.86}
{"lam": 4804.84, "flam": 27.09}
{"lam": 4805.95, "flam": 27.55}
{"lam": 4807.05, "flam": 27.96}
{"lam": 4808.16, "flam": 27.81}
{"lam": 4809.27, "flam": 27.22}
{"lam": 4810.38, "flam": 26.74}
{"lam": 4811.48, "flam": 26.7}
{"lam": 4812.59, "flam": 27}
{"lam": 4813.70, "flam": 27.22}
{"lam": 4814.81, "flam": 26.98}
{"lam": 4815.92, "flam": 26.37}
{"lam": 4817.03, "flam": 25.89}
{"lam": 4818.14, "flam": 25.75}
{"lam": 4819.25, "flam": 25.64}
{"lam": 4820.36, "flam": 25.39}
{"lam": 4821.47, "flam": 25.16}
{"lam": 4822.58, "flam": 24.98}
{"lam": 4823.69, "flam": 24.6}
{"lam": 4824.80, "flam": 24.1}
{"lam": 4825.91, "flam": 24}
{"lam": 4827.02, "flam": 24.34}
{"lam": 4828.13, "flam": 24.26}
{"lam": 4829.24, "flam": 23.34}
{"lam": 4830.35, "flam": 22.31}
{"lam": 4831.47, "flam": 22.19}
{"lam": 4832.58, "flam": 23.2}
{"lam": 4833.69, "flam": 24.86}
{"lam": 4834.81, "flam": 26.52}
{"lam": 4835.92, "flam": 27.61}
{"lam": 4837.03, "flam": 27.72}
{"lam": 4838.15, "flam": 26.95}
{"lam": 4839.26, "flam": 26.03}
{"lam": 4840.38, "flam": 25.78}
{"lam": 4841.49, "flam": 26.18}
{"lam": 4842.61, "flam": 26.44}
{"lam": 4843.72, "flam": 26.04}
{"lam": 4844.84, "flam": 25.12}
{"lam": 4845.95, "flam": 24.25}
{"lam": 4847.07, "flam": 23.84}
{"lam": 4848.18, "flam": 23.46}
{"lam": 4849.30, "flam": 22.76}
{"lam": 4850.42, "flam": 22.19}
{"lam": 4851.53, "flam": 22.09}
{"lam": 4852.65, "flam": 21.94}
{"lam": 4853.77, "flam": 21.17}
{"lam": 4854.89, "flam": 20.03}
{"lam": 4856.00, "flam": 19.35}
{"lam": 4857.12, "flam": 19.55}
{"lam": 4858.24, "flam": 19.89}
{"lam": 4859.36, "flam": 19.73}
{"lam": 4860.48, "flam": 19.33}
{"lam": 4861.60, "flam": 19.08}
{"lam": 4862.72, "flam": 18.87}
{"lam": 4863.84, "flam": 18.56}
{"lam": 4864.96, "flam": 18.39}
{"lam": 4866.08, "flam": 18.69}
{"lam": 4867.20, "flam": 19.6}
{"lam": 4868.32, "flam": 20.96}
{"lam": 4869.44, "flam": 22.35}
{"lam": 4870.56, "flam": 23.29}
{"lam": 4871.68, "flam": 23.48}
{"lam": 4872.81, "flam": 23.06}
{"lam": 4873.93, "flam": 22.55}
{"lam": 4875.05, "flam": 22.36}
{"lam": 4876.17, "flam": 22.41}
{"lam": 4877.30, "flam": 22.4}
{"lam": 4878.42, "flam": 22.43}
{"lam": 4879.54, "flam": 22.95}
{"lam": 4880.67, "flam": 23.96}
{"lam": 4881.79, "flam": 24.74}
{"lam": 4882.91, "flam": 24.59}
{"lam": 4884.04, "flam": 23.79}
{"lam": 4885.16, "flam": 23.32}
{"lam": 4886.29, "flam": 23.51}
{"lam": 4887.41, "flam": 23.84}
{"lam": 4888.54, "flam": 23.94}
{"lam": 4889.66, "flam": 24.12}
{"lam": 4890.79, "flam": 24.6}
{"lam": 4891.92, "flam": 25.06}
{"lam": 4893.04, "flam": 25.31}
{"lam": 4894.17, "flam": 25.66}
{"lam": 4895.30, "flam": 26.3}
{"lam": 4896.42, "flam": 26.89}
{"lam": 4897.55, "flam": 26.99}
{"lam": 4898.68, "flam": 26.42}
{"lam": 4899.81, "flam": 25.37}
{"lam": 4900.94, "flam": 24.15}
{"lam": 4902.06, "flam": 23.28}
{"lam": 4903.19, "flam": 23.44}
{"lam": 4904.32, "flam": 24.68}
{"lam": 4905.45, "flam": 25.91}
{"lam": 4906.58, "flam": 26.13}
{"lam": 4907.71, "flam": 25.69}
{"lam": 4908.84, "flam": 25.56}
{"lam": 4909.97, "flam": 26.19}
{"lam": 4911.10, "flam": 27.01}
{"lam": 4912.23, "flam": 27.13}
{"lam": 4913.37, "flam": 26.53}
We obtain 2.61 angstrom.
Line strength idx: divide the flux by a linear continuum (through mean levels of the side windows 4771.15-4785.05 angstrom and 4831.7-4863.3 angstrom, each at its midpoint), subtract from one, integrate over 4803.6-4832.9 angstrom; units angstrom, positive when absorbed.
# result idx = -1.5 angstrom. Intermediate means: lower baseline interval 25.9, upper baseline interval 23.2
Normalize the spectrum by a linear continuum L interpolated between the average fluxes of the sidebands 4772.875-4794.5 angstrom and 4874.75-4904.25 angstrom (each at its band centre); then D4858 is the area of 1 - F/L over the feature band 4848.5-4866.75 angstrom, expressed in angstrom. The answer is 3.3 angstrom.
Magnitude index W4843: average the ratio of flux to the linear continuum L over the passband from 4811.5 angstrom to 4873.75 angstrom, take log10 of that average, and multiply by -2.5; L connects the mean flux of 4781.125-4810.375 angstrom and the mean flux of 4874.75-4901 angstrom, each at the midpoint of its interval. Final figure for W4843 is 0.08 mag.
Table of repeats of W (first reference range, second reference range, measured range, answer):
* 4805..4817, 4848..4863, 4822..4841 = -0.6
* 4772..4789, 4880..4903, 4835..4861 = 1.6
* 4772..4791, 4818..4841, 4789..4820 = -2.0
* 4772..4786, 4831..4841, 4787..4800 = -0.1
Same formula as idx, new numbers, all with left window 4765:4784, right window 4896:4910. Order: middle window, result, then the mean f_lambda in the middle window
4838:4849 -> 0.3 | 25.3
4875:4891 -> 1.3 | 23.5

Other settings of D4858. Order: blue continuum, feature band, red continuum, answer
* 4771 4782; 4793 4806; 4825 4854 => -0.9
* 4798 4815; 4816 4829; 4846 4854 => 0.3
